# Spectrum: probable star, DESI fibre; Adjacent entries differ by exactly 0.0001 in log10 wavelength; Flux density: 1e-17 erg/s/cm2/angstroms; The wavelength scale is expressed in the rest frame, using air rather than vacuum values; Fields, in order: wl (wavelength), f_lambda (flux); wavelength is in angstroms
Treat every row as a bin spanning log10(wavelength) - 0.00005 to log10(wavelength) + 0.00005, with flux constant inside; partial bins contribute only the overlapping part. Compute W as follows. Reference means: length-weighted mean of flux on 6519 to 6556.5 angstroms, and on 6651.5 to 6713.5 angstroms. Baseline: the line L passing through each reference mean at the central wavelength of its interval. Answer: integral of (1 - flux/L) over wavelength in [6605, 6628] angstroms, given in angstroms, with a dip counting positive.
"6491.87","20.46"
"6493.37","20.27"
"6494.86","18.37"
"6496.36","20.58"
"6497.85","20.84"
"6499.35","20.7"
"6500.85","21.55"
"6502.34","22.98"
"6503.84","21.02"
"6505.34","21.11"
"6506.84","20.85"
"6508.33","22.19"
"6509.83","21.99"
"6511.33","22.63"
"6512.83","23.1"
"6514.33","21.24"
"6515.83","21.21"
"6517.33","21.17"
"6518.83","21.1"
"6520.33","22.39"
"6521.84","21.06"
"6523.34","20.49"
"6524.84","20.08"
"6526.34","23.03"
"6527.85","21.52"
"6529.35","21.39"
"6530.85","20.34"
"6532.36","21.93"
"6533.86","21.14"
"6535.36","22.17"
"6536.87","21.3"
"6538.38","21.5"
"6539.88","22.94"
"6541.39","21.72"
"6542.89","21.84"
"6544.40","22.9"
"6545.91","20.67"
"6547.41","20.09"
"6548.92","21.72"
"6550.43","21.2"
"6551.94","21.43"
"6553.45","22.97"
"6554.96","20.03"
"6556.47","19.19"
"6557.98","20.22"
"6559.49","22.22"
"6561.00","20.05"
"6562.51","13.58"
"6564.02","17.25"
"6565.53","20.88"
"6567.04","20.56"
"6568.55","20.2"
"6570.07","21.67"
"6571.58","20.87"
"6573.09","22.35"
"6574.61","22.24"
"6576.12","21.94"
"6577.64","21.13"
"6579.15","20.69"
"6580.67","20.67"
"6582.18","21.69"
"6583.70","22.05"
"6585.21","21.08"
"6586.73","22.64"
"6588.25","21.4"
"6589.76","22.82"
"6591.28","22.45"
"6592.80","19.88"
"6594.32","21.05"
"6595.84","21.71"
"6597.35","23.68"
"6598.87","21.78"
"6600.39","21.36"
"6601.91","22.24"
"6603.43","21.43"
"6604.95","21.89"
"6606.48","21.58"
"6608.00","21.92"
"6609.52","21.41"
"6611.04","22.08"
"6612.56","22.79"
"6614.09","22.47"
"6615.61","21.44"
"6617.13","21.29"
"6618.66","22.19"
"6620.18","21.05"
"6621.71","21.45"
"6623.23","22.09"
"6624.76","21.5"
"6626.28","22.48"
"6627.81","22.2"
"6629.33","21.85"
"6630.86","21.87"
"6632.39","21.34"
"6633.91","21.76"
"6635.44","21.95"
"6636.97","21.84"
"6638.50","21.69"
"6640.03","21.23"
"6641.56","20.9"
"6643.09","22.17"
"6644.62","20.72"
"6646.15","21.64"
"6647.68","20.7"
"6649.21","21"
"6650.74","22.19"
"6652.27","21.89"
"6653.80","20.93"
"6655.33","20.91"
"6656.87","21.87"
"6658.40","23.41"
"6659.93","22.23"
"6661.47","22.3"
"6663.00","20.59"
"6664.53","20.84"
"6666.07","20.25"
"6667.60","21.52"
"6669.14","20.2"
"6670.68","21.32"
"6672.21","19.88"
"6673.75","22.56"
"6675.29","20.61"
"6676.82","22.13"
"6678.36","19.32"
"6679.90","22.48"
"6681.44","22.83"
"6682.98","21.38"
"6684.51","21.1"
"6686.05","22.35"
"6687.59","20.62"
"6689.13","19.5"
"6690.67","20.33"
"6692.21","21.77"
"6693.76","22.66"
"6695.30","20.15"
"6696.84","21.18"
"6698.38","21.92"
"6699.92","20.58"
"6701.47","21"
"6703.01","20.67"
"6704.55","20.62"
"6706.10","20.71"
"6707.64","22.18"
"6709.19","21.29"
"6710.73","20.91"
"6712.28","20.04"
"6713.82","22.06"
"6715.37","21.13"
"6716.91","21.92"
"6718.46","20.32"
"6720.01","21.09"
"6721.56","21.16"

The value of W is -0.6 angstroms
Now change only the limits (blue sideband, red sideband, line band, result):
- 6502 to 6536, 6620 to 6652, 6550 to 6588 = 1.4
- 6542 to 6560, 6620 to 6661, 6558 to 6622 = 0.3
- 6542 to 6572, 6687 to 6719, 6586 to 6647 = -3.2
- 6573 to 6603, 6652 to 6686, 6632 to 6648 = 0.0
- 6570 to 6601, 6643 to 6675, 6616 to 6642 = -0.2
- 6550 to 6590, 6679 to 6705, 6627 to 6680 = -0.8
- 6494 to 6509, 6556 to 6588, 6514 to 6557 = -1.1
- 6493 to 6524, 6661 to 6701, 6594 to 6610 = -0.5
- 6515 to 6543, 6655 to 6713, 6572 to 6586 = -0.1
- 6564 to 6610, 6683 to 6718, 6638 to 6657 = 0.0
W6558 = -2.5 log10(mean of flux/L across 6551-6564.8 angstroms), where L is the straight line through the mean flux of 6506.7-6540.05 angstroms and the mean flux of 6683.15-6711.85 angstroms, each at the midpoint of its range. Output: 0.10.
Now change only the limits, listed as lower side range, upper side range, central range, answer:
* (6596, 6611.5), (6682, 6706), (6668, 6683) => 0.00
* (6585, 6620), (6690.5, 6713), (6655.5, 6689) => 0.00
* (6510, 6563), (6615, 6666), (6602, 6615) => -0.02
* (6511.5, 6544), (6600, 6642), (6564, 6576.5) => 0.03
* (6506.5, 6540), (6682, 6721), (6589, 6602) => -0.02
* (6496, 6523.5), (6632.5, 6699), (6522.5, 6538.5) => 0.01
